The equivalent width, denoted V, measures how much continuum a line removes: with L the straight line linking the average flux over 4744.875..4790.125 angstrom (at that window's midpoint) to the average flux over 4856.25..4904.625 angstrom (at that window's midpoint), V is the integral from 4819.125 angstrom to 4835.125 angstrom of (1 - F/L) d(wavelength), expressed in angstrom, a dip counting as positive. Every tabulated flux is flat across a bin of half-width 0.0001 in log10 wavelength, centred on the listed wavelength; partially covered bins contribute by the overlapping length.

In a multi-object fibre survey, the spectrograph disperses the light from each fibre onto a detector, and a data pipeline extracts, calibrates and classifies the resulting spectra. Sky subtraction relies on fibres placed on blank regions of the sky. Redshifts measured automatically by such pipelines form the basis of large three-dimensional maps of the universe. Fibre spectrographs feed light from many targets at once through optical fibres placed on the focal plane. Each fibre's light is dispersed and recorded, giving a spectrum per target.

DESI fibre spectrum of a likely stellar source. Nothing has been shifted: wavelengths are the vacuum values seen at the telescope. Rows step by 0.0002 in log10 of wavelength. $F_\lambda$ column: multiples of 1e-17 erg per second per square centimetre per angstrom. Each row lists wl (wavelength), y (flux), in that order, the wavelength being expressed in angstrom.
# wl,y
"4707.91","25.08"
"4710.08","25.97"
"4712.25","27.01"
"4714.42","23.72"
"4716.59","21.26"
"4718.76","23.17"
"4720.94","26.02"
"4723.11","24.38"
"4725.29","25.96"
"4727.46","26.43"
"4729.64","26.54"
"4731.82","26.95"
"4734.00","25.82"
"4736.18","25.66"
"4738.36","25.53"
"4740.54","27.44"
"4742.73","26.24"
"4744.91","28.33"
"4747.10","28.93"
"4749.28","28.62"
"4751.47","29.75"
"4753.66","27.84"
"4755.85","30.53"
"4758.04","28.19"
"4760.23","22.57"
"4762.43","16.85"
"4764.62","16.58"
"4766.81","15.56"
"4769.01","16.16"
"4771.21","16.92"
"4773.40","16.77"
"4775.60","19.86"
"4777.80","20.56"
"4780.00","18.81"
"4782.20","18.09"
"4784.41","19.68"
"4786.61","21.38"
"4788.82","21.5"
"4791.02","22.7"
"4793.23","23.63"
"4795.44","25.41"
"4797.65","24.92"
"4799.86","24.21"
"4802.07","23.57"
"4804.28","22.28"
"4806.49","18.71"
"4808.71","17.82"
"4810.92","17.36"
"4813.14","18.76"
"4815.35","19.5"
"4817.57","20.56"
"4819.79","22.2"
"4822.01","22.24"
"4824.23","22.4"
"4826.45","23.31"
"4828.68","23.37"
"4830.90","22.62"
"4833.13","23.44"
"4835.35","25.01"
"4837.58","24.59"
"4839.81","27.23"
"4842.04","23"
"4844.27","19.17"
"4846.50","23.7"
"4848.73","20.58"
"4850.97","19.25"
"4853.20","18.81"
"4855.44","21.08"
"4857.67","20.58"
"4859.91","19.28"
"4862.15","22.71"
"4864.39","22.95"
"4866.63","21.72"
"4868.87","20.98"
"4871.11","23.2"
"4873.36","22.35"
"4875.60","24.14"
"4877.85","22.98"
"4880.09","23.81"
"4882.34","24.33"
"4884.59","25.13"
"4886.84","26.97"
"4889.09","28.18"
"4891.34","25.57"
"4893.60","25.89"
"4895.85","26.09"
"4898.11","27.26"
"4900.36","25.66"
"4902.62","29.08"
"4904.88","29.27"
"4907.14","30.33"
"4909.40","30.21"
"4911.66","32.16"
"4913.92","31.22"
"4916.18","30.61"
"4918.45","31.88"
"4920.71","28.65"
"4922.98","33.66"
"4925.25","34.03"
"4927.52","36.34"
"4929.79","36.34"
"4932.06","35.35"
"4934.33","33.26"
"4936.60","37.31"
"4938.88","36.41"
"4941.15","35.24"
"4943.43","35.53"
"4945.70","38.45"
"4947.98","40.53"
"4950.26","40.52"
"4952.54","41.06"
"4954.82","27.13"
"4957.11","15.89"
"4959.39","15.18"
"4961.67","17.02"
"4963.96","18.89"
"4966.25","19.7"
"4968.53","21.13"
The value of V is 0.2 angstrom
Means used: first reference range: 21.9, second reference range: 24.3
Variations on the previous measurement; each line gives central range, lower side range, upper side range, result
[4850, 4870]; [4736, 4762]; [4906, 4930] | 6.33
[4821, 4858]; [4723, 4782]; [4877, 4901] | 3.77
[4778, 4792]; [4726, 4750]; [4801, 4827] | 1.63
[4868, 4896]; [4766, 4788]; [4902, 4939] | 4.18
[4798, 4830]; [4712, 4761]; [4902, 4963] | 8.20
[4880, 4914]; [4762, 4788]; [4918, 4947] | 3.93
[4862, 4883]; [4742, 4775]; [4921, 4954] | 5.80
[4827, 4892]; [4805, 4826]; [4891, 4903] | 1.45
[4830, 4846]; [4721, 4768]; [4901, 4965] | 2.72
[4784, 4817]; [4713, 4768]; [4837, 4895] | 3.68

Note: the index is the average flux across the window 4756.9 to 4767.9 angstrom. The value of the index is 20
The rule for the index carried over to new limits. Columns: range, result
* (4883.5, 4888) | 26.1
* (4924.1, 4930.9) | 35.5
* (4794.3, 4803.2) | 24.5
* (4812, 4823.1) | 20.6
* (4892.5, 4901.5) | 26.2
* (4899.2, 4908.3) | 28.6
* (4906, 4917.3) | 30.9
